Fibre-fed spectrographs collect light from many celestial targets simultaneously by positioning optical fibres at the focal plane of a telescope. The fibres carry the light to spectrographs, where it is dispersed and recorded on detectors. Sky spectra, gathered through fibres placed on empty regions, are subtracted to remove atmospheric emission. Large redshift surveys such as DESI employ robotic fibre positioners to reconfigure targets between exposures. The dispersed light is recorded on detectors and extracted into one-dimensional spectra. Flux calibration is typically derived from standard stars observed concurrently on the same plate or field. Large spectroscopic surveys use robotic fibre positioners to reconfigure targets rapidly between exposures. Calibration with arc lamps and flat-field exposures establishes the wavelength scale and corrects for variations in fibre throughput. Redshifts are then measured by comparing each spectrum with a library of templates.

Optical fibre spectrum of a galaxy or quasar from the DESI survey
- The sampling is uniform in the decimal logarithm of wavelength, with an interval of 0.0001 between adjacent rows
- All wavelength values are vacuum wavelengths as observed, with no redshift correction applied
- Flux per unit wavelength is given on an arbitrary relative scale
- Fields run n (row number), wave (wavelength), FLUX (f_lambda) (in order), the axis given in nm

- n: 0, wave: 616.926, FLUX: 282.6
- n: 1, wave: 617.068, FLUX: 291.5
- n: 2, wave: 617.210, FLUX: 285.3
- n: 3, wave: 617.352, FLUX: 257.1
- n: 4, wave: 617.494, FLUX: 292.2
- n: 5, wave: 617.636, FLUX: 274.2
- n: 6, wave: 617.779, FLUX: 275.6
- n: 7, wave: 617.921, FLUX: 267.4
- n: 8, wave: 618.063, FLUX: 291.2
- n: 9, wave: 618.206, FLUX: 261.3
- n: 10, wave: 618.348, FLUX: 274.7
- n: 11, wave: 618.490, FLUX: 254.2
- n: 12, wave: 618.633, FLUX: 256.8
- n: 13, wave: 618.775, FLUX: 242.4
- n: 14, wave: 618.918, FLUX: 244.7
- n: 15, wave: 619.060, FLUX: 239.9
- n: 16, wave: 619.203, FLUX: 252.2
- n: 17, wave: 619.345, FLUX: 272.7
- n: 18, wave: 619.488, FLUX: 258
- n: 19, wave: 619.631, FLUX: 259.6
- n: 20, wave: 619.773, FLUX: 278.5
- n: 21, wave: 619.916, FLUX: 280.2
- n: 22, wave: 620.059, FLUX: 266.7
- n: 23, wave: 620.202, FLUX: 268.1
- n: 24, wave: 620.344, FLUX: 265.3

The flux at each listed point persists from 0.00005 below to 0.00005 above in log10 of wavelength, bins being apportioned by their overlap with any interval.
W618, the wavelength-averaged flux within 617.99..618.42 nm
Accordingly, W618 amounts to 276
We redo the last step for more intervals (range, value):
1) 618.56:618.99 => 248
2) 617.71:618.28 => 274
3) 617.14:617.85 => 277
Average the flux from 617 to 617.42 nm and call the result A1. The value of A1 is 278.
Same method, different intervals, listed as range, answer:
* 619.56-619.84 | 270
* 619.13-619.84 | 264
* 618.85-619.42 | 253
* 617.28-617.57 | 275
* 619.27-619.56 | 265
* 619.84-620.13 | 273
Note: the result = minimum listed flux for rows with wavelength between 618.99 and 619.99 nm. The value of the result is 239.9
